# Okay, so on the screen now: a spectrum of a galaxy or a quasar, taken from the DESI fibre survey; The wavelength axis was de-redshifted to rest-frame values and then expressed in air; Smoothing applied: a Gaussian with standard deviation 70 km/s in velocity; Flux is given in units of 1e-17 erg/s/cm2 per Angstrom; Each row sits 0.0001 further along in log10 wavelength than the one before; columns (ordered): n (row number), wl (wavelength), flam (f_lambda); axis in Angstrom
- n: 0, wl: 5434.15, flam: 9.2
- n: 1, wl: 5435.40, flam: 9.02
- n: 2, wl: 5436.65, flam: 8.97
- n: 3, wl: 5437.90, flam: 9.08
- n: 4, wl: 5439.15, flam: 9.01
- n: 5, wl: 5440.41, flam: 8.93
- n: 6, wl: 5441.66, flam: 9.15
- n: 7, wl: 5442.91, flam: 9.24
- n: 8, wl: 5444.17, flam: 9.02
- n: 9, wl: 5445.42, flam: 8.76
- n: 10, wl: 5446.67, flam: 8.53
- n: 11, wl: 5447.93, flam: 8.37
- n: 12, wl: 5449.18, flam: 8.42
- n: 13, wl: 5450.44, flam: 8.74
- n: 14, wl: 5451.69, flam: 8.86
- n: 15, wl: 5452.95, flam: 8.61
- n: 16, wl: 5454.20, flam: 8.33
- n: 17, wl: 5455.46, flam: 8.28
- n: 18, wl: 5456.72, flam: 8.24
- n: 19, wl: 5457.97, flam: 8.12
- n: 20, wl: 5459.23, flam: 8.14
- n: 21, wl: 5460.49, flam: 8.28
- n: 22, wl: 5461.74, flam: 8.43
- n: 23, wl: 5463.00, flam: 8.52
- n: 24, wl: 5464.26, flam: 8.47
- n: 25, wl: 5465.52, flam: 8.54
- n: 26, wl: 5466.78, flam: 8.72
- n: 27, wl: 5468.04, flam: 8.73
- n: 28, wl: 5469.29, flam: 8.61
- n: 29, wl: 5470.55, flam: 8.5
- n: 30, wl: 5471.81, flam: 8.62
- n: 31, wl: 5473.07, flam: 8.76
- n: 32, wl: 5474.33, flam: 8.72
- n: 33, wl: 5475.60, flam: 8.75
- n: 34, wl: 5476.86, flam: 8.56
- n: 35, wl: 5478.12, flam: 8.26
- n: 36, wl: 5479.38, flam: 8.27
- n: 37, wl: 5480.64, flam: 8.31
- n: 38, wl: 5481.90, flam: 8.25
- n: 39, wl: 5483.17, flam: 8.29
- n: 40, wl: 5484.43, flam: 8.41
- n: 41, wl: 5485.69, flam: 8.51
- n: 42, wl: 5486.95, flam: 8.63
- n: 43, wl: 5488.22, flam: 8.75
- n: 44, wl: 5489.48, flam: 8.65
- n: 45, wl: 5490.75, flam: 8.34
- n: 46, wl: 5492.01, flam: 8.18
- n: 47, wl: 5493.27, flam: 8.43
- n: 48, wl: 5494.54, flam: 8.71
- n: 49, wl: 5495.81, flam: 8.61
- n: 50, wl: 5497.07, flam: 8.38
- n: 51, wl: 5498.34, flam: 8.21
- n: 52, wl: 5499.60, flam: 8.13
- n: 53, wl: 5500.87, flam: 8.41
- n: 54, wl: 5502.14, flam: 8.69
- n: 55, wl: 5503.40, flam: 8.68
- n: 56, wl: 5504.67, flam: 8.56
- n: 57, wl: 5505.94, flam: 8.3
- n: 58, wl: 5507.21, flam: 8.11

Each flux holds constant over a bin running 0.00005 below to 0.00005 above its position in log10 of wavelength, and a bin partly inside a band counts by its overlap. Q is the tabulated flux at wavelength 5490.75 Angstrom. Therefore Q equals 8.34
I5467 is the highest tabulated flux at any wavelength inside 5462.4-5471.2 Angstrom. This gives 8.73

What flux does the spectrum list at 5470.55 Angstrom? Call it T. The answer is 8.5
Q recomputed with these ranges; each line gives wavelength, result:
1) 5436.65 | 8.97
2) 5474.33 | 8.72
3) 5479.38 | 8.27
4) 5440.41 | 8.93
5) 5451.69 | 8.86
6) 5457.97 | 8.12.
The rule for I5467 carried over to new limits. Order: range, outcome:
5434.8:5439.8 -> 9.08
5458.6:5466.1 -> 8.54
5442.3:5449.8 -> 9.24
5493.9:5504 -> 8.71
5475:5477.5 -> 8.75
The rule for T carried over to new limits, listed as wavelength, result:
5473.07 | 8.76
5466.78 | 8.72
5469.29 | 8.61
